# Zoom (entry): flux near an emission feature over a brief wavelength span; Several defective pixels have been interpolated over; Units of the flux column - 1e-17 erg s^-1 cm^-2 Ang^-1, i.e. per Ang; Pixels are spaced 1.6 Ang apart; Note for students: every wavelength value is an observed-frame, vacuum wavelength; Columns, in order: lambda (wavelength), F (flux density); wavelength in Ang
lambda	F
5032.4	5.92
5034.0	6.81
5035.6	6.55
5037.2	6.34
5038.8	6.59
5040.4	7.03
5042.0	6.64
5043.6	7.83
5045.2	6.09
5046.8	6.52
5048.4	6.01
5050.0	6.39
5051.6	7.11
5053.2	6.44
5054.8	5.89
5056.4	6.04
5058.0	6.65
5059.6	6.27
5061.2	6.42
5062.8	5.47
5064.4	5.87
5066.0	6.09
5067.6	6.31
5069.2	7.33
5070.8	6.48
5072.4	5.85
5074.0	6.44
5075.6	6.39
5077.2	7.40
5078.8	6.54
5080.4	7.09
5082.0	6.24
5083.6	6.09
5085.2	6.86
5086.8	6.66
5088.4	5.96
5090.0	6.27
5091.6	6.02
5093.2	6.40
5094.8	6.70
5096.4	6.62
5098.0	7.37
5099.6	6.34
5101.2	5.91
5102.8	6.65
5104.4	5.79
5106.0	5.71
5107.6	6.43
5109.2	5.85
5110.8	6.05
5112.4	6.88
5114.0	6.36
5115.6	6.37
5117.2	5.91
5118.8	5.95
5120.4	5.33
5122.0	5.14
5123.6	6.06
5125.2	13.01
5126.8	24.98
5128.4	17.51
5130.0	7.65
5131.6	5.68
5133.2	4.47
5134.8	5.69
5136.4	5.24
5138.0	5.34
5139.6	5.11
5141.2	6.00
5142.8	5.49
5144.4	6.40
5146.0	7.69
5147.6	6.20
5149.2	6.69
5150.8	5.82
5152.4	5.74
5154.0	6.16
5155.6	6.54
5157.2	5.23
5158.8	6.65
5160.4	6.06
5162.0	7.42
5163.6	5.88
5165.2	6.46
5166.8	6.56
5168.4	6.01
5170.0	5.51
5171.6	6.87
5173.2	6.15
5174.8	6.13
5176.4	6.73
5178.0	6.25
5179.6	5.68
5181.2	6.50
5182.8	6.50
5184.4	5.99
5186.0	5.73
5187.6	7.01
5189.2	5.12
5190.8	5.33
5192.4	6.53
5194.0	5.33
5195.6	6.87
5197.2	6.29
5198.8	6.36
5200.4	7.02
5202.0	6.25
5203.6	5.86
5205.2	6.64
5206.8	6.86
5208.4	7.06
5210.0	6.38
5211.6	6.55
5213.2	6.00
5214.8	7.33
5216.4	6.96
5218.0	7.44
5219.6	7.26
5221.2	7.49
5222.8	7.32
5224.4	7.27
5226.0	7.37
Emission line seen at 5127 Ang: Hbeta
